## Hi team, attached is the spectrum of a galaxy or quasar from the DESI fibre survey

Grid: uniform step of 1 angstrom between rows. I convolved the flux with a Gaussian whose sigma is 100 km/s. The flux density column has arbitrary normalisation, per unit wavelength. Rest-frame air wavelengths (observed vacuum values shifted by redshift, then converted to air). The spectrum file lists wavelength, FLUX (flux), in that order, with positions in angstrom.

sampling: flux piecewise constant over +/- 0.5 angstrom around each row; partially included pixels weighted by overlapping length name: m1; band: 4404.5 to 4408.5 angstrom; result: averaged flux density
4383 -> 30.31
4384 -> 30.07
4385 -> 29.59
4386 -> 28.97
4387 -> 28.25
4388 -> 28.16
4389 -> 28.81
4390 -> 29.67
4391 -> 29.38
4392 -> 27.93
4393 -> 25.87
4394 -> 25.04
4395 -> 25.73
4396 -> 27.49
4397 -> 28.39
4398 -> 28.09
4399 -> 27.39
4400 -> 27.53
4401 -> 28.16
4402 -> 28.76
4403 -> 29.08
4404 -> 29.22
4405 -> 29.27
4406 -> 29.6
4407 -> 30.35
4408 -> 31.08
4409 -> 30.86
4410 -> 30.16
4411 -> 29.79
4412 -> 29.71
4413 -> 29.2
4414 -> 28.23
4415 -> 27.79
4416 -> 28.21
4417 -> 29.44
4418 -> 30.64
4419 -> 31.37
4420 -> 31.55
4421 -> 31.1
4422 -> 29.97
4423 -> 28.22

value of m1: 30.1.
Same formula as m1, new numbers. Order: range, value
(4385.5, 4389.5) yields 28.5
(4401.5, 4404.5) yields 29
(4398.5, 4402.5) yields 28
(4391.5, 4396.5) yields 26.4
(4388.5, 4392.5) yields 28.9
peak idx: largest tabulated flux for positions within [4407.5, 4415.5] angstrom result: 31.08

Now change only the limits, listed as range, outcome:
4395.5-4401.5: 28.39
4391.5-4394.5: 27.93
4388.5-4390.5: 29.67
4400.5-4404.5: 29.22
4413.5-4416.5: 28.23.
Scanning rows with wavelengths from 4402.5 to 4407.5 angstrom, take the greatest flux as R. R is 30.35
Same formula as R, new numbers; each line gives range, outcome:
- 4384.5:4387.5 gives 29.59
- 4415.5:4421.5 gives 31.55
